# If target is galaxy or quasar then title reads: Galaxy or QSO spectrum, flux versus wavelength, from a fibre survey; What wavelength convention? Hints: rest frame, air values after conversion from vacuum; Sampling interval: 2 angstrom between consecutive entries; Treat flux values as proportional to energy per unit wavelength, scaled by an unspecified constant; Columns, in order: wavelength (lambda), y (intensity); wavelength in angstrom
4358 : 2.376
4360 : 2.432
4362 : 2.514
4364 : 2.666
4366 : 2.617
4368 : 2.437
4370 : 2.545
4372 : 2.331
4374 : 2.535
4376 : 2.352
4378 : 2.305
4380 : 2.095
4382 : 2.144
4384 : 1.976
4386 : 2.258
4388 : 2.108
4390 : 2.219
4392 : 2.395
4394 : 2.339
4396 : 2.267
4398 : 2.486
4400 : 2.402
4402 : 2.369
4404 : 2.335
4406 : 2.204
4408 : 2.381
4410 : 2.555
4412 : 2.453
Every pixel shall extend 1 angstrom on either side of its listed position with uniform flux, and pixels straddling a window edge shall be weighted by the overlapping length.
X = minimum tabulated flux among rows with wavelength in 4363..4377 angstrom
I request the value 2.331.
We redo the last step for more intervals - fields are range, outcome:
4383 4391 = 1.976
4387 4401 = 2.108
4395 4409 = 2.204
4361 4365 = 2.514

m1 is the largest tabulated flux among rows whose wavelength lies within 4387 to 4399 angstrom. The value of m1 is 2.486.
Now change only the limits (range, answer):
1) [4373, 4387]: 2.535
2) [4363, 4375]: 2.666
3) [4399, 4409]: 2.402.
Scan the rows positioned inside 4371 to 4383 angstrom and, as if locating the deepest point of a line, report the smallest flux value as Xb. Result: 2.095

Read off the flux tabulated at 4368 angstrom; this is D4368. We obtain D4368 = 2.437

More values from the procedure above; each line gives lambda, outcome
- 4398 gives 2.486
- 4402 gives 2.369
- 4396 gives 2.267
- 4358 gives 2.376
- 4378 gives 2.305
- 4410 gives 2.555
